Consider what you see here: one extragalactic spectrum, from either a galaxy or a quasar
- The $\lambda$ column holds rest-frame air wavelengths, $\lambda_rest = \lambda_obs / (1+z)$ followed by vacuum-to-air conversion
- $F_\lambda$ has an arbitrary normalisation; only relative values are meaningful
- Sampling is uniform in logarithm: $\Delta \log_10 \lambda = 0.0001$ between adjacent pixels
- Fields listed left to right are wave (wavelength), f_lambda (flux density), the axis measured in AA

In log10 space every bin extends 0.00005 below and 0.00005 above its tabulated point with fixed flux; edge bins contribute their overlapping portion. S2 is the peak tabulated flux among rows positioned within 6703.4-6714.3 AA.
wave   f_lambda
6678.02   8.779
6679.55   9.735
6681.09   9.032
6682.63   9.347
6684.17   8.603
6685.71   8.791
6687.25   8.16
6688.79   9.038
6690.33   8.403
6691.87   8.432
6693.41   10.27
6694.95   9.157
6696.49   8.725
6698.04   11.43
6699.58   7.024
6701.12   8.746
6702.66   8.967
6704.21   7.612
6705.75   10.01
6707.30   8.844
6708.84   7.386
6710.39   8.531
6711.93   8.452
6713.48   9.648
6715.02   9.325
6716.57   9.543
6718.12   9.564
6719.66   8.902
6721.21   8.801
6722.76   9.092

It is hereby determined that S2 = 10.01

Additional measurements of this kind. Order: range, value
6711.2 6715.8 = 9.648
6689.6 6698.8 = 11.43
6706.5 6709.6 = 8.844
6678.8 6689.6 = 9.735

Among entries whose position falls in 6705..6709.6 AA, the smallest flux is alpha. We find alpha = 7.386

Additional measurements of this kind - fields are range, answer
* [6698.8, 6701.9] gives 7.024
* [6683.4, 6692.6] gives 8.16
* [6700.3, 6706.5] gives 7.612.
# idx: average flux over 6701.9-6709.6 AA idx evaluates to 8.56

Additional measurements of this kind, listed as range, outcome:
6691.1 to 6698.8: 9.6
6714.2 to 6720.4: 9.35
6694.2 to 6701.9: 9.02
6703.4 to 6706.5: 8.8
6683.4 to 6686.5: 8.69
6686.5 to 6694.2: 8.87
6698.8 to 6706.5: 8.48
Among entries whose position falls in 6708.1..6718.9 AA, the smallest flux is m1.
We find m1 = 7.386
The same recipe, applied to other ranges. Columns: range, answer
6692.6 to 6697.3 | 8.725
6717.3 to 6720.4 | 8.902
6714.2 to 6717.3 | 9.325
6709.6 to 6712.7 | 8.452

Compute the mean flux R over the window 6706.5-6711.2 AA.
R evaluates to 8.26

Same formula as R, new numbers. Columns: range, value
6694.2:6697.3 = 8.95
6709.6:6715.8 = 8.98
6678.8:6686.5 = 9.09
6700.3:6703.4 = 8.84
